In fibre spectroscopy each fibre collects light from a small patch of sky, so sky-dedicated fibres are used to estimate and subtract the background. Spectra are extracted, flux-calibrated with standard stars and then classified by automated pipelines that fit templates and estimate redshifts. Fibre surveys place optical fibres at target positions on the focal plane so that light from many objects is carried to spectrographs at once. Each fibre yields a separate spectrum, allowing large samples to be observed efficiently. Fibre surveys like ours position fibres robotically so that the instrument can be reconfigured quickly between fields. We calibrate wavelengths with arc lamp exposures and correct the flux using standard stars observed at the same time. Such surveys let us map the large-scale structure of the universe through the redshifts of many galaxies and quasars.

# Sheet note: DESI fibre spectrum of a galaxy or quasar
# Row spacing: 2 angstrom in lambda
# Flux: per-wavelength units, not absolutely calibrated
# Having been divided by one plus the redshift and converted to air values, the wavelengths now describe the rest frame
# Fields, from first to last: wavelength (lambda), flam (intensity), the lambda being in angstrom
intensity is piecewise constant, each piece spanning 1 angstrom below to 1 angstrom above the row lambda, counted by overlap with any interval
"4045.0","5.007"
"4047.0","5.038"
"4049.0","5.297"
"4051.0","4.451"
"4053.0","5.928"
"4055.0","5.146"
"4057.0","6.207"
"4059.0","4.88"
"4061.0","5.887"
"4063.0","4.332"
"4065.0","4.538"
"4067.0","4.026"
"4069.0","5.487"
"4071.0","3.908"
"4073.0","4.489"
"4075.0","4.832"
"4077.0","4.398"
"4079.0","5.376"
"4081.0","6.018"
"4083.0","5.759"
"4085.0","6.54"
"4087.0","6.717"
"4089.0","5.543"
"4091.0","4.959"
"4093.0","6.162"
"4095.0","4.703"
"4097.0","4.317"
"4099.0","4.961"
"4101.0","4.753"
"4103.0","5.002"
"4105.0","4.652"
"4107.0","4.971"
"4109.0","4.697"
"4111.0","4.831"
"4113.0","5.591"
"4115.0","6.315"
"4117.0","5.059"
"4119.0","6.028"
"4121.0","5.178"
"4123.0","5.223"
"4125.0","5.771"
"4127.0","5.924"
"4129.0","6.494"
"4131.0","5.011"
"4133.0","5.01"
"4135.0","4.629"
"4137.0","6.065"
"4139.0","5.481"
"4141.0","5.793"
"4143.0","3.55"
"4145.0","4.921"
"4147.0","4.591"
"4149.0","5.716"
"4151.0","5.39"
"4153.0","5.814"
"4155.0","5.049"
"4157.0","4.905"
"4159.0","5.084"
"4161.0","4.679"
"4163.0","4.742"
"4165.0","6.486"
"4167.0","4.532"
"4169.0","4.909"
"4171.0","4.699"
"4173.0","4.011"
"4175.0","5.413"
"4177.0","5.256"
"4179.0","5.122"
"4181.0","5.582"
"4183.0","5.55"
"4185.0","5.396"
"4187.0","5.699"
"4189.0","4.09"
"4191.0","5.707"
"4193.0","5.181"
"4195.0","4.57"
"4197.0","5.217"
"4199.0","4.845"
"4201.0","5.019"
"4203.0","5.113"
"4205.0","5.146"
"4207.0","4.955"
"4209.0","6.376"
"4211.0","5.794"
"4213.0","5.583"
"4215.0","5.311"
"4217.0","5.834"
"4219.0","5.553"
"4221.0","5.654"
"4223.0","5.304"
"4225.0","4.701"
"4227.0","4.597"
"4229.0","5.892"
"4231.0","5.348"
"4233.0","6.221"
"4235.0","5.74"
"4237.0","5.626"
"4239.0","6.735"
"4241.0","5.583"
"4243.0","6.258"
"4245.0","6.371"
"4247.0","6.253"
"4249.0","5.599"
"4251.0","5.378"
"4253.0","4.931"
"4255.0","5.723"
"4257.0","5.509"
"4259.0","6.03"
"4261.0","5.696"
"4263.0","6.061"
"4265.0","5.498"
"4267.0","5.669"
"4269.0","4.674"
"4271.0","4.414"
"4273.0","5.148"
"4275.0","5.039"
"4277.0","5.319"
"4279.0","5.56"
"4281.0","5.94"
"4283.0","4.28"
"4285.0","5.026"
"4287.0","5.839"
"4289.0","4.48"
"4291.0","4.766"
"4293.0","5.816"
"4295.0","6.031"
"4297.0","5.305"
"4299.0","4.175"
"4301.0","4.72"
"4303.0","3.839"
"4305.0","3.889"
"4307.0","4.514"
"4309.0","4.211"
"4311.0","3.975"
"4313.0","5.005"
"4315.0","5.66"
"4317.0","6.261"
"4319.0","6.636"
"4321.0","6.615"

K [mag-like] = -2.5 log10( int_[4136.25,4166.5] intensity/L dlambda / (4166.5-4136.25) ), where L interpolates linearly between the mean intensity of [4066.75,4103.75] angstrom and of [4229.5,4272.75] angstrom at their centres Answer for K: 0.04 mag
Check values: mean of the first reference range 5.18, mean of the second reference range 5.67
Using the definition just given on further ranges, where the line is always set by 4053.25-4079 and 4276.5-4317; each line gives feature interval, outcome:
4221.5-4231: -0.053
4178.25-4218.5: -0.082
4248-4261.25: -0.126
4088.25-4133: -0.078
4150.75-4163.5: -0.038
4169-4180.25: 0.001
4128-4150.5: -0.064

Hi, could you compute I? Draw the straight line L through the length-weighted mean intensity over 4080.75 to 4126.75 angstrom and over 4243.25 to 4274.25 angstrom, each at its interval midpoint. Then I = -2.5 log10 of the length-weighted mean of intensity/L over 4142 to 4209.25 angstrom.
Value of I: 0.08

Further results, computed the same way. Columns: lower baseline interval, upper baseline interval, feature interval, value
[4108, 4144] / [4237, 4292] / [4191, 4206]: 0.08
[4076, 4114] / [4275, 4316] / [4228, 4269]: -0.16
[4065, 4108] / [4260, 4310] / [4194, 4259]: -0.10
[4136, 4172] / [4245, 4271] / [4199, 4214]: -0.01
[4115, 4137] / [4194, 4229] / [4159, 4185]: 0.06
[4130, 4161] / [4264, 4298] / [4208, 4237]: -0.08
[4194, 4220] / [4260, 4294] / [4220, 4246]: -0.08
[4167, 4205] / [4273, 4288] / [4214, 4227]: -0.04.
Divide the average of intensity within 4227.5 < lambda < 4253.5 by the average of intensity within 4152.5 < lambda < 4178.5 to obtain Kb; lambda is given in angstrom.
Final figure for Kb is 1.2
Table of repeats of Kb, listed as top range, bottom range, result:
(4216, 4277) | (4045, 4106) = 1.08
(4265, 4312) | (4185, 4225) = 0.93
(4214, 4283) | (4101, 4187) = 1.06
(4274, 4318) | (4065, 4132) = 0.95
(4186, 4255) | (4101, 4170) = 1.05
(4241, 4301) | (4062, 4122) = 1.05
